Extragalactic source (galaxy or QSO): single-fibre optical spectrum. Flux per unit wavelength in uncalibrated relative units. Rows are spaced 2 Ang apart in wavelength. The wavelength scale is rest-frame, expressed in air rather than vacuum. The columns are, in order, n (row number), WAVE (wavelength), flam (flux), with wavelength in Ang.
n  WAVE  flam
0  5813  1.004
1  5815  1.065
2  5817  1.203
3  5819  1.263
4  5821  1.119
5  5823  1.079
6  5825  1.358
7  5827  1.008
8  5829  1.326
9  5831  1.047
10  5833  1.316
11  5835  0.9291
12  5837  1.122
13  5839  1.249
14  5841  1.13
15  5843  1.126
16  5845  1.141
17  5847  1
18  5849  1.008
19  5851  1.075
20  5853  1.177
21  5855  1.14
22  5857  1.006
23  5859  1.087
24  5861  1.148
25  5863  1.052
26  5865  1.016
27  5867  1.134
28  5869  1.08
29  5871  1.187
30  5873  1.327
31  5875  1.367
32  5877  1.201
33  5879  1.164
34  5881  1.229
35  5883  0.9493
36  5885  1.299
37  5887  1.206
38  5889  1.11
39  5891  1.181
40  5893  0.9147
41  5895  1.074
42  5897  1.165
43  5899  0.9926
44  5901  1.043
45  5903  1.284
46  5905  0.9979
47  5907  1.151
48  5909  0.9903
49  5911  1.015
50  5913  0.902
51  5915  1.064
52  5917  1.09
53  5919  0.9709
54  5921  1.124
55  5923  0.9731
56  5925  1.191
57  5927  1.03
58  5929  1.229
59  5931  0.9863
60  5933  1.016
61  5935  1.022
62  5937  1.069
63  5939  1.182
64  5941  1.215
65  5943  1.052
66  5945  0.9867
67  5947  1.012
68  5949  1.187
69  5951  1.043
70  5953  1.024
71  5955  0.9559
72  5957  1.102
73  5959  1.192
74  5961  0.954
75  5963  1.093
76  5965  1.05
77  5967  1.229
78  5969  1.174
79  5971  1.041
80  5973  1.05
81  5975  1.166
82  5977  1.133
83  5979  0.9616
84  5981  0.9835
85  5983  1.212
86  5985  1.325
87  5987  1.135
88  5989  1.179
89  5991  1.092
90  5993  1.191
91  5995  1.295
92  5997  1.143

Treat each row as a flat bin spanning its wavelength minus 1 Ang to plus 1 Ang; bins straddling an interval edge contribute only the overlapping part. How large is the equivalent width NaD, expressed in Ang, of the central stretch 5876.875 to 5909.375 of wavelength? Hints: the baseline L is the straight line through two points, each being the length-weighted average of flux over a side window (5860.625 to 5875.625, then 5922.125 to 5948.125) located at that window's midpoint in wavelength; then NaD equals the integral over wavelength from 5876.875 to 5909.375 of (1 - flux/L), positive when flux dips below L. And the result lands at 0.4 Ang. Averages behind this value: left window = 1.16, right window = 1.08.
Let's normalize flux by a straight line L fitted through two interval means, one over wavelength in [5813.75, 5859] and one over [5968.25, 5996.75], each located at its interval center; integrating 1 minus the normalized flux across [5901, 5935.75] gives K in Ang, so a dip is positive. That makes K 2.3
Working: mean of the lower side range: 1.13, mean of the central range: 1.06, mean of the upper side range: 1.14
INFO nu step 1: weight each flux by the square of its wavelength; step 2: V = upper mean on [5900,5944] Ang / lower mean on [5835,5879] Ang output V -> 0.97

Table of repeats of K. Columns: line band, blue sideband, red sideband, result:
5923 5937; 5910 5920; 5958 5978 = -0.46 Ang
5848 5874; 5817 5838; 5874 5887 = 1.66 Ang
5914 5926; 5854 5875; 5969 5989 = 0.59 Ang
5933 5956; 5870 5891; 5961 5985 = 1.38 Ang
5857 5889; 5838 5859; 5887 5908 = -1.63 Ang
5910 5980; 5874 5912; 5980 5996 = 4.94 Ang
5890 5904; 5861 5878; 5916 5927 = 0.26 Ang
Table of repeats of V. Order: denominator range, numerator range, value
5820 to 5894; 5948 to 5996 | 1.02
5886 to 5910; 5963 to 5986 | 1.05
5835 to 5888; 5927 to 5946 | 0.98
